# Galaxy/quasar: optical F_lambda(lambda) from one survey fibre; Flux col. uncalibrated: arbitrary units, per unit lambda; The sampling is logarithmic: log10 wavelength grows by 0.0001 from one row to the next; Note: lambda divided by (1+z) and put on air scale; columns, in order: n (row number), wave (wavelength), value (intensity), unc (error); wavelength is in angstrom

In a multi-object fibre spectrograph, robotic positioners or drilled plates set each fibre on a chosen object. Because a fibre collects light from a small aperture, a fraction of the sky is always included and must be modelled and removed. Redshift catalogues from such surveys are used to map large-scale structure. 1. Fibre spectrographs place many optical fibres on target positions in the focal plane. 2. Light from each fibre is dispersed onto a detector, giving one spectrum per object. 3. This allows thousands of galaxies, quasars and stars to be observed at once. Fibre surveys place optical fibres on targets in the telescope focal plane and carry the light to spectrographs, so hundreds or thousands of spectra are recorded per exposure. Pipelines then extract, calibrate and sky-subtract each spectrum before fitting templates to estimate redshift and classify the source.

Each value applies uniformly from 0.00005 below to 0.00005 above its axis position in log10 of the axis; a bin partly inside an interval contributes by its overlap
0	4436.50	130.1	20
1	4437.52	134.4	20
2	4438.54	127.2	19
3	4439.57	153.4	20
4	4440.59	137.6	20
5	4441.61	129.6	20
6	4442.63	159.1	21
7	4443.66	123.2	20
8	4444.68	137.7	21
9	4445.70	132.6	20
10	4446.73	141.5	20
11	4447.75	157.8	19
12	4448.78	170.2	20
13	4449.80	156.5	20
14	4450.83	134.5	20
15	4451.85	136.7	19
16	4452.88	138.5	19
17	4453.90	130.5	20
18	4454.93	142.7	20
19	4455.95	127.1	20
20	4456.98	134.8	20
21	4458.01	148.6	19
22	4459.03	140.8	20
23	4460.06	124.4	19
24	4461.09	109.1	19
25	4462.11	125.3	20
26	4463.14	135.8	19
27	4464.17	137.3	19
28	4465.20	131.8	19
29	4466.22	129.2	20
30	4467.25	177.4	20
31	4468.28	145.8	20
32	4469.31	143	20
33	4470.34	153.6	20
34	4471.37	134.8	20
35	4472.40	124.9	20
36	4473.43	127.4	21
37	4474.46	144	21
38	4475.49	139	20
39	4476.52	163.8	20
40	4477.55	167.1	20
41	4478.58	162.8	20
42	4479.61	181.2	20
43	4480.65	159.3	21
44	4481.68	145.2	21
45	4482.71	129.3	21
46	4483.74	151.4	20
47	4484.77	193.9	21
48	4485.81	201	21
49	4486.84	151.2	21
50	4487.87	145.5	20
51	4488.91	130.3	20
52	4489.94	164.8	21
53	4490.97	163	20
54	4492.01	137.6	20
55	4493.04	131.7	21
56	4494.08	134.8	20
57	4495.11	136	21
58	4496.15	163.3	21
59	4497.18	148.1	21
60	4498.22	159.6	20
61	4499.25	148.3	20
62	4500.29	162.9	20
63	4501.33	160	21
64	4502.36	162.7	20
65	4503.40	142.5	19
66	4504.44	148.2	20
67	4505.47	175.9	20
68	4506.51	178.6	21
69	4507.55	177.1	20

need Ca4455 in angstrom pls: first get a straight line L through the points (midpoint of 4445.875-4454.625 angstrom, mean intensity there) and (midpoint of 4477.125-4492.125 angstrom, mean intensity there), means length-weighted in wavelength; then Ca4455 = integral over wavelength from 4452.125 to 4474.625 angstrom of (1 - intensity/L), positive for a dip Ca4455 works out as 2.1 angstrom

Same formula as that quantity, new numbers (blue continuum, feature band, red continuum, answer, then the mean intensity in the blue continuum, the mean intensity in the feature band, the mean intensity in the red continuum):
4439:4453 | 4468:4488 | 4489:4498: -1.0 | 143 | 153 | 147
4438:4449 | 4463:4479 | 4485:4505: 0.3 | 142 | 145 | 153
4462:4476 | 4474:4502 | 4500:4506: -0.9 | 140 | 155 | 159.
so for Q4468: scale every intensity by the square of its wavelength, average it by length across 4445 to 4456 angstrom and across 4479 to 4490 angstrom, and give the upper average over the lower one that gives 1.1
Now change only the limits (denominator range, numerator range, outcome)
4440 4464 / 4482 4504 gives 1.13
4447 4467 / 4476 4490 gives 1.18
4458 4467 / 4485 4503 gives 1.18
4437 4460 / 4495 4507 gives 1.15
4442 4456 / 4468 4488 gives 1.09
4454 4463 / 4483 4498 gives 1.18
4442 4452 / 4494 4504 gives 1.08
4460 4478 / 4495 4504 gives 1.12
